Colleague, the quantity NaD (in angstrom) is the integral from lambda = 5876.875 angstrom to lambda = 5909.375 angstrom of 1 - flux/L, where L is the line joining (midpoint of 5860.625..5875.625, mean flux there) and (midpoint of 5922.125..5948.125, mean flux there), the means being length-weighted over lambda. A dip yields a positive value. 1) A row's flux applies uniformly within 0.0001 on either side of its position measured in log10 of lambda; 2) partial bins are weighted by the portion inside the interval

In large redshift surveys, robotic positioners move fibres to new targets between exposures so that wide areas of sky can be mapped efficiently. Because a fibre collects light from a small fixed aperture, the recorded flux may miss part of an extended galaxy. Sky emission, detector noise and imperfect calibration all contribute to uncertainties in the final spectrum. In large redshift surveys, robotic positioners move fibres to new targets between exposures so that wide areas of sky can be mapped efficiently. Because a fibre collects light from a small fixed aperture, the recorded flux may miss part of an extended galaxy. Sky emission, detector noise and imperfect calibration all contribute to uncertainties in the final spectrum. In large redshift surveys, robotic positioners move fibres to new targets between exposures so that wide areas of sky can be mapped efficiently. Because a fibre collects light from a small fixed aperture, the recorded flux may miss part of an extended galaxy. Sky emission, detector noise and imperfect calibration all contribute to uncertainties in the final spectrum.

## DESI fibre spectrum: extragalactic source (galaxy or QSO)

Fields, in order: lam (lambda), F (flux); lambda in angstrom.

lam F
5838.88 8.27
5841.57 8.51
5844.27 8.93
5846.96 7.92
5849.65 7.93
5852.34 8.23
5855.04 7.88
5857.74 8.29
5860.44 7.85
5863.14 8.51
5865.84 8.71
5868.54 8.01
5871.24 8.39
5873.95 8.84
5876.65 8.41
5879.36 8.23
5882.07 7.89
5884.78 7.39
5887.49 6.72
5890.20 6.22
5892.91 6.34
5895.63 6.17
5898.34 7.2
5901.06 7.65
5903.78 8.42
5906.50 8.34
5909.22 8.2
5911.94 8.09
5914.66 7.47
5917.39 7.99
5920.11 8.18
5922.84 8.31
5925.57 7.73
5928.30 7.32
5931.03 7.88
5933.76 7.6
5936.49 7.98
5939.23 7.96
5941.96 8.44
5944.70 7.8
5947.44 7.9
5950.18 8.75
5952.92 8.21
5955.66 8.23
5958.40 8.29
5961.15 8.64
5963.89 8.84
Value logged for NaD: 3.27 angstrom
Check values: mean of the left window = 8.44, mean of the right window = 7.88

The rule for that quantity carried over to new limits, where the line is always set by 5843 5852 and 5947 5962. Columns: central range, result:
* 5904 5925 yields 0.6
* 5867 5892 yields 1.6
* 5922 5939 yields 1.1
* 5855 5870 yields 0.1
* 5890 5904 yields 2.3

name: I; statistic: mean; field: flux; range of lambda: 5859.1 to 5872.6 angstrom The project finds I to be 8.29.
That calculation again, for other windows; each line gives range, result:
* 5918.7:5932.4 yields 7.89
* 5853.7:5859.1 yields 8.08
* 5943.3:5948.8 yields 7.85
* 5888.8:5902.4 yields 6.72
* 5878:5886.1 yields 7.83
